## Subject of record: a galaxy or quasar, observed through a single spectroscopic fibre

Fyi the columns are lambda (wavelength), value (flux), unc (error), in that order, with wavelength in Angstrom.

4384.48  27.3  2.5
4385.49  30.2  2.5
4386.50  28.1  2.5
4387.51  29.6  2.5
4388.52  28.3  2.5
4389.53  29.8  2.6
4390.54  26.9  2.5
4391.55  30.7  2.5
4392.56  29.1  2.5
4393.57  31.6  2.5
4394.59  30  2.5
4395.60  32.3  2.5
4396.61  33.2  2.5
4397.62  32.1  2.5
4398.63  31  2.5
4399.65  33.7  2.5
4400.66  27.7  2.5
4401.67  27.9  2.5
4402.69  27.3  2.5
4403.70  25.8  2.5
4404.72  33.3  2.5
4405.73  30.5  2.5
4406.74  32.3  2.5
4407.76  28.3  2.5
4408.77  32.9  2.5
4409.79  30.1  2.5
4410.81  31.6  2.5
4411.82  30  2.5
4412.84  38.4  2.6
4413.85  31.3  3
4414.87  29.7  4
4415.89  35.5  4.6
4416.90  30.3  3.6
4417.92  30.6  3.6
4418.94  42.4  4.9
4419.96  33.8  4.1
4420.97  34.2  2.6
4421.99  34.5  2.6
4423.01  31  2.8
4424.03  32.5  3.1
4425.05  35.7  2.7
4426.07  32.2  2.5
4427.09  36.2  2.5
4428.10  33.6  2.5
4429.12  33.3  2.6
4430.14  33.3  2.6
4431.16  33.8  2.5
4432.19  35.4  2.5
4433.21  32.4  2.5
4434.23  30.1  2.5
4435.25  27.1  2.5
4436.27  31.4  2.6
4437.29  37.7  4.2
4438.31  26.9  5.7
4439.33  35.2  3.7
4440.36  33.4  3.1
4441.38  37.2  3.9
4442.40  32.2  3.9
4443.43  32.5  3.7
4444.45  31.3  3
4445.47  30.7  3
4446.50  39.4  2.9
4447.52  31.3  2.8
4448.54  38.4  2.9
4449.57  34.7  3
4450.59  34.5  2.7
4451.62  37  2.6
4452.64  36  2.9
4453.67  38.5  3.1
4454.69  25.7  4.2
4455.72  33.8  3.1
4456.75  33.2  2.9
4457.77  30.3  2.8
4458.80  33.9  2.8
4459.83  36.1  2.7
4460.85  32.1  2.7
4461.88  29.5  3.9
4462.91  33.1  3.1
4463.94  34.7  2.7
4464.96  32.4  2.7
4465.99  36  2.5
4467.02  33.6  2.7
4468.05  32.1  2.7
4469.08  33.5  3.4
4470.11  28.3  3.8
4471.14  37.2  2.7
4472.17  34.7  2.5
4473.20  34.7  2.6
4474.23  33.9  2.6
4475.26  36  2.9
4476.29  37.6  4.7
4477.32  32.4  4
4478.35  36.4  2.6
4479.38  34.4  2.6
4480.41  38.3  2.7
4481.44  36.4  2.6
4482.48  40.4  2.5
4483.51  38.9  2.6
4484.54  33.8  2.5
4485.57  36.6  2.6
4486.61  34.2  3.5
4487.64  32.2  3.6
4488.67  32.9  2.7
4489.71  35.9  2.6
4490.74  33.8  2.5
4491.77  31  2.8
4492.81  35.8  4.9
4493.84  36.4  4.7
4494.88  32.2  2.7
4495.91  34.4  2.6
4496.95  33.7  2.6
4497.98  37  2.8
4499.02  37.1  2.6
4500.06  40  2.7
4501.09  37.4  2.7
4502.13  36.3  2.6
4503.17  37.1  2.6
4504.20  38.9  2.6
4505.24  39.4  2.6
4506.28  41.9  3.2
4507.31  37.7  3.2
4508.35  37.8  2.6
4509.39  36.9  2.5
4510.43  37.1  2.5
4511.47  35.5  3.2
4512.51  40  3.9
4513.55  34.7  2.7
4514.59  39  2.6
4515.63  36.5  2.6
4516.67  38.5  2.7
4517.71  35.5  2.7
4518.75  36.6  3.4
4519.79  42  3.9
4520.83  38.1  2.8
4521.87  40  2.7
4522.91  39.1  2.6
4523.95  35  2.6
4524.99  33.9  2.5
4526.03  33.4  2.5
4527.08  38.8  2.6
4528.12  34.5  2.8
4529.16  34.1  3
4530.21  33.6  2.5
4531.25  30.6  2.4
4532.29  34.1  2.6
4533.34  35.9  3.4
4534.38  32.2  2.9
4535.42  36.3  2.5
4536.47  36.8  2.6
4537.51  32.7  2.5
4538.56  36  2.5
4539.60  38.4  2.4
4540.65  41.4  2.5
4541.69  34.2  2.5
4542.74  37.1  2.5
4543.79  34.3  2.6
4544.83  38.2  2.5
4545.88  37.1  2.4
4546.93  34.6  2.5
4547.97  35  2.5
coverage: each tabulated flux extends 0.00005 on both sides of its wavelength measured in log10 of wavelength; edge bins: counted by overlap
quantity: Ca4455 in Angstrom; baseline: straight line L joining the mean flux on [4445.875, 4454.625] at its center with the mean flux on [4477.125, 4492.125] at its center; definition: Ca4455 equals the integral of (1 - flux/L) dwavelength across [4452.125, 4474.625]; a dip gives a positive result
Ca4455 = 1.4 Angstrom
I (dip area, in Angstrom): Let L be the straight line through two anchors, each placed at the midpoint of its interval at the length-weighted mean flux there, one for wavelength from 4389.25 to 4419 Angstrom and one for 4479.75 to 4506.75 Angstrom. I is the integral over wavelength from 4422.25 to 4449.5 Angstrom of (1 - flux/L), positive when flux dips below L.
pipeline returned -0.3 Angstrom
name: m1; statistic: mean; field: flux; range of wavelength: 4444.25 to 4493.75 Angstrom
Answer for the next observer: 34.4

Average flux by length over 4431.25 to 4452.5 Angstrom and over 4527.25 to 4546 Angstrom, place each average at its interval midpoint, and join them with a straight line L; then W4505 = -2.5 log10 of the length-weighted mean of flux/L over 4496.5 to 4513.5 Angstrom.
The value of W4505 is -0.09 mag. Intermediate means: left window 33.5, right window 35.4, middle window 37.7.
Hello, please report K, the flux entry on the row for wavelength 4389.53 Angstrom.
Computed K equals 29.8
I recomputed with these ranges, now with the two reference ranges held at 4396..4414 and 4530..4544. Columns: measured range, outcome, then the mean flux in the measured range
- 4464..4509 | -2.6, 35.6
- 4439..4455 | -1.0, 34.3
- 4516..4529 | -0.8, 37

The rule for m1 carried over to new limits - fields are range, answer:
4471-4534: 36.2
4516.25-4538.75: 35.8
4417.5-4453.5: 33.8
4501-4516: 37.8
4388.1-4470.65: 32.5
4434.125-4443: 32.5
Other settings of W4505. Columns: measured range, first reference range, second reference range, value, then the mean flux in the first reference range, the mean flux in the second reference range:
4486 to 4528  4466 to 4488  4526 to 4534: -0.058 mag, 35.1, 34.4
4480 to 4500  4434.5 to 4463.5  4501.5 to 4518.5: 0.025 mag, 33.3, 37.6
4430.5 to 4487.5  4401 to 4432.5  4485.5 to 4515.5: 0.012 mag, 32.5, 36.3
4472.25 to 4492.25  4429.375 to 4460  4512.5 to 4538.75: -0.020 mag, 33.4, 36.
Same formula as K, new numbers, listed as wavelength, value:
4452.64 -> 36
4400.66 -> 27.7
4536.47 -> 36.8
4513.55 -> 34.7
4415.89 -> 35.5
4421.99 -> 34.5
